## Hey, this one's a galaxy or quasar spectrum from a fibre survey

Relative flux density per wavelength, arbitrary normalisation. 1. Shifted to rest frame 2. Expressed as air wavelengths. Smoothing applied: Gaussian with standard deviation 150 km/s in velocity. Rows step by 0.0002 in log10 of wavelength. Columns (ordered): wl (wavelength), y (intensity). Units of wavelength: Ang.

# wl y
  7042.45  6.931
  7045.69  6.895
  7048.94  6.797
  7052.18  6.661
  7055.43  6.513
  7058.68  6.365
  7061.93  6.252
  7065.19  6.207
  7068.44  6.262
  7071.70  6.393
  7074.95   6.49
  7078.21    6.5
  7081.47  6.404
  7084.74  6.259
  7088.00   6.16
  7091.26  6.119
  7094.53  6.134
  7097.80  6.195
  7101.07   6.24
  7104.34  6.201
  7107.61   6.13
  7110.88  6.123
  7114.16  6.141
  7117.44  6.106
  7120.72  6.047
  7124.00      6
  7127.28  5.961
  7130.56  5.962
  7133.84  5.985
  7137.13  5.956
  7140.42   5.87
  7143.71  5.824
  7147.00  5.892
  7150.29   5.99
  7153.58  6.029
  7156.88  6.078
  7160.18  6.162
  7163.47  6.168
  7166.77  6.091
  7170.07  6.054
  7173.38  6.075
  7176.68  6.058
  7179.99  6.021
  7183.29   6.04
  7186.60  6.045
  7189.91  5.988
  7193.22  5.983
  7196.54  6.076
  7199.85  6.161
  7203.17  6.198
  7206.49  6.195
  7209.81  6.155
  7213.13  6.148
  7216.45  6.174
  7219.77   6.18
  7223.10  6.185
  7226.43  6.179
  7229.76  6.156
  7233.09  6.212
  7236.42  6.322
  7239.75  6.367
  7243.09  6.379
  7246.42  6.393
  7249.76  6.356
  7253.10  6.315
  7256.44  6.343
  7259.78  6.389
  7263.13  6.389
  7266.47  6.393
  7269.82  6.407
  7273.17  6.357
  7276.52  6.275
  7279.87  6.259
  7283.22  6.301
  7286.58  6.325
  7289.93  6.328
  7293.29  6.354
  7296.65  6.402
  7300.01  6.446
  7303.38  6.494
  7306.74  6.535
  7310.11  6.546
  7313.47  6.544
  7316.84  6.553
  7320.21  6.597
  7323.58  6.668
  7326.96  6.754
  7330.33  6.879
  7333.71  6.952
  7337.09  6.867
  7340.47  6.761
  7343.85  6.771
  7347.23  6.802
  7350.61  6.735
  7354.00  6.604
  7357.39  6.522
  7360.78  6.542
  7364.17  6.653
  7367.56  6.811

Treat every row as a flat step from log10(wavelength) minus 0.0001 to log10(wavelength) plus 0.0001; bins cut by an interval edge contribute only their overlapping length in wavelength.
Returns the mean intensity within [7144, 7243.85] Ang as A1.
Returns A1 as 6.12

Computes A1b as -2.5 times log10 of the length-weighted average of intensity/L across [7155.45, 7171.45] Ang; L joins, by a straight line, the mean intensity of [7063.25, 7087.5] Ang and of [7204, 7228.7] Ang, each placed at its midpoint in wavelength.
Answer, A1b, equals 0.02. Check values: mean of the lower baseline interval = 6.35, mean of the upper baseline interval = 6.17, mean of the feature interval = 6.11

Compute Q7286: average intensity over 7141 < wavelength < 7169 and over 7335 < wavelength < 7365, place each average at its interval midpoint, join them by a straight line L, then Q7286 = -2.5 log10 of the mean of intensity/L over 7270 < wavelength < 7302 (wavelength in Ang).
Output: 0.02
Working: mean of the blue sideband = 6.03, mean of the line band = 6.34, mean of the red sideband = 6.7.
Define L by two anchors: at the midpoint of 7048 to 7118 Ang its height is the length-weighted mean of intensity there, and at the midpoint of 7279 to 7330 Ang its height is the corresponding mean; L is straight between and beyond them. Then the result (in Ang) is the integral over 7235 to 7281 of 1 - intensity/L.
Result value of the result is 0.67 Ang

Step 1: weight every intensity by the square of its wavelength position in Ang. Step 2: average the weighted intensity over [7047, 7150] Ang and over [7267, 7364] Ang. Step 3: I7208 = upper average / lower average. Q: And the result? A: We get 1.1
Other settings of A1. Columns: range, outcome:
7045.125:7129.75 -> 6.28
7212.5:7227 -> 6.17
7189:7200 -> 6.04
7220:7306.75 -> 6.33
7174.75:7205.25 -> 6.07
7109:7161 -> 6.01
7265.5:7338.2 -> 6.51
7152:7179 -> 6.09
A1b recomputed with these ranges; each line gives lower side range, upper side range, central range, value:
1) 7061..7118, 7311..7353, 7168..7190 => 0.07 mag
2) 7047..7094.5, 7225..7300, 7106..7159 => 0.06 mag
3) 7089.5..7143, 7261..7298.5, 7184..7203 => 0.02 mag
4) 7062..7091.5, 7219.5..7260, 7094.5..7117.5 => 0.03 mag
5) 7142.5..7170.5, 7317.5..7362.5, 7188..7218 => 0.02 mag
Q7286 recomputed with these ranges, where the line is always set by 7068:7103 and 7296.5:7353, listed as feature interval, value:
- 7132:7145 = 0.082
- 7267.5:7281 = 0.044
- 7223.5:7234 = 0.058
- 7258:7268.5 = 0.031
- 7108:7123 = 0.041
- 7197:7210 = 0.053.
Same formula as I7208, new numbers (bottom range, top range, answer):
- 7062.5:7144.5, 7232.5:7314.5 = 1.09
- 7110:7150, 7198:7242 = 1.06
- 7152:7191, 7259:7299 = 1.08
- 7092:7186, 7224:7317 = 1.09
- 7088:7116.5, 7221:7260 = 1.06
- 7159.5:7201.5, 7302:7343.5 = 1.15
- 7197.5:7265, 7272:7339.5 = 1.06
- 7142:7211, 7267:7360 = 1.12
